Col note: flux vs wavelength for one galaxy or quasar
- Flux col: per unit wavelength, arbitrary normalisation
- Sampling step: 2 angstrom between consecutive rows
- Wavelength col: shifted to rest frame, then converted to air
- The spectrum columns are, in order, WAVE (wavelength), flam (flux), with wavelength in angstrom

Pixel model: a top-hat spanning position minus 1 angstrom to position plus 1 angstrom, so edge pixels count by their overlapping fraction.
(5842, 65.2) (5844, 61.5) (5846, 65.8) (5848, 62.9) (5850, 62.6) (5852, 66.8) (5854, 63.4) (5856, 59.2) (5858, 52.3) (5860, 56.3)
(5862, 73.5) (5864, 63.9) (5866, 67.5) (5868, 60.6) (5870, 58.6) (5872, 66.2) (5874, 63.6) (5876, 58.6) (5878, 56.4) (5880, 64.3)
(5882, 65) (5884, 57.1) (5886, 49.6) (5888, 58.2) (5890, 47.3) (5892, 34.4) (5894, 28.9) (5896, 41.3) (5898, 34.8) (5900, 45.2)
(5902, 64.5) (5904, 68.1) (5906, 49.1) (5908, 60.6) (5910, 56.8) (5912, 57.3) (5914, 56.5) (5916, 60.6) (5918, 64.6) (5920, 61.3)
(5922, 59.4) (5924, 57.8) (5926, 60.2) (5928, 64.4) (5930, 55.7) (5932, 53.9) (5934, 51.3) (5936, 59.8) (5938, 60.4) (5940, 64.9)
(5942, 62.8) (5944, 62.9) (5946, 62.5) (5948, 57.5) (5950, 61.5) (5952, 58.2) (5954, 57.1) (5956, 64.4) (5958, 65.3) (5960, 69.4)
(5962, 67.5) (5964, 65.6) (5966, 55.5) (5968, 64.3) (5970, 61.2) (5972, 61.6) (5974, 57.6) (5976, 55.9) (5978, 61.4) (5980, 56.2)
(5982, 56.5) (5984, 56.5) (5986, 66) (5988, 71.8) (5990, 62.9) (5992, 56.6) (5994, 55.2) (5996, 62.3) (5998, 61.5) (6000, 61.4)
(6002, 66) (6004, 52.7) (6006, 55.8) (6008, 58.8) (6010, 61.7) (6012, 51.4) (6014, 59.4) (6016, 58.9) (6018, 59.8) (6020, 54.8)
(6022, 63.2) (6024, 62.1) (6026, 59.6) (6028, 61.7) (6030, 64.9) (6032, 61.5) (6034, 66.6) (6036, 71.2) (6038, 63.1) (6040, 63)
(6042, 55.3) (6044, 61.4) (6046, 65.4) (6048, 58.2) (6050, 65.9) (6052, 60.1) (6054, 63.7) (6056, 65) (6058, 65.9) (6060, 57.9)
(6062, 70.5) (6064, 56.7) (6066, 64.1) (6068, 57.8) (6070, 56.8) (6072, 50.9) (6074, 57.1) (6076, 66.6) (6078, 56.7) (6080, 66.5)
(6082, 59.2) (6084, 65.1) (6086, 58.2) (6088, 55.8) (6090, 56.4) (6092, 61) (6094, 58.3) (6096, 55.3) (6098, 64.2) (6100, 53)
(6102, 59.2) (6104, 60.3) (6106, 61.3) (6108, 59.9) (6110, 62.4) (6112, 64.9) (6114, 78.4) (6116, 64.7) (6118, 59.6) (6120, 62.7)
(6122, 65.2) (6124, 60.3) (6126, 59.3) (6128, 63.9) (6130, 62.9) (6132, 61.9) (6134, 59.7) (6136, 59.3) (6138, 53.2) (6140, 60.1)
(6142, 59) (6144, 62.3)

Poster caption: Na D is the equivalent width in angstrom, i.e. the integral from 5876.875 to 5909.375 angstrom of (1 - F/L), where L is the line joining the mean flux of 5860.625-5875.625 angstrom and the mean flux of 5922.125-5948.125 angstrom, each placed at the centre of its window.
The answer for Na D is 5.7 angstrom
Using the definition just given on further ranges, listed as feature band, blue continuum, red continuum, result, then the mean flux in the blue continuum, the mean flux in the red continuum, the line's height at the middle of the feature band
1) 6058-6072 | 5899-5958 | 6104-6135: 0.4 angstrom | 59.4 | 63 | 62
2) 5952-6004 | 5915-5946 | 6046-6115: -0.8 angstrom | 60.1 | 61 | 60.4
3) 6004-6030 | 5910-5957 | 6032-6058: 1.4 angstrom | 59.7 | 63.3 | 62.4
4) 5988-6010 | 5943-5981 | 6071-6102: 0.2 angstrom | 61.3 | 59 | 60.6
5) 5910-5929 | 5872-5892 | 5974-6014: -0.7 angstrom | 57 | 59.5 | 57.8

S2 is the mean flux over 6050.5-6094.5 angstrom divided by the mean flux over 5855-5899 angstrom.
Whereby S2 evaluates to 1.1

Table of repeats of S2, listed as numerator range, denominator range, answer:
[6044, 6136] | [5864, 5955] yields 1.07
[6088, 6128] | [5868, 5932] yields 1.10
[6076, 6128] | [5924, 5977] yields 1.01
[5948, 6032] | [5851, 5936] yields 1.06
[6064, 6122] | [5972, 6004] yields 1.00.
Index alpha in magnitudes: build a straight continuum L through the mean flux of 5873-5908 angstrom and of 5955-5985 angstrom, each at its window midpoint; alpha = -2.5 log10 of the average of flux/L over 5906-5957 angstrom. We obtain -0.048 mag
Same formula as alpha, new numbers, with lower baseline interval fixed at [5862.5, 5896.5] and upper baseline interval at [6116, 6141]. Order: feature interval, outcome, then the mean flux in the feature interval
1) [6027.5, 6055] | -0.07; 63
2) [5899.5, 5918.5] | -0.04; 58.5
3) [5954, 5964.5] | -0.14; 65.6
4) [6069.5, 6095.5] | 0.02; 59.1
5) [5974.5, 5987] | -0.02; 58.7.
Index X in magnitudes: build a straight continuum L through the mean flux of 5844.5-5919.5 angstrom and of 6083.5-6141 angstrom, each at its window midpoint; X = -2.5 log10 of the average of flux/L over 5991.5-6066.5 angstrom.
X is -0.03 mag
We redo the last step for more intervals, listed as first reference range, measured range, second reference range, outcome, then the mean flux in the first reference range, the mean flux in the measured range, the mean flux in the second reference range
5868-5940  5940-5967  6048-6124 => -0.09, 56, 62.4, 61.2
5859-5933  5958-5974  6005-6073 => -0.08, 56.8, 63.3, 61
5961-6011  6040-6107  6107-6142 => 0.02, 60.5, 60.3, 62.2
